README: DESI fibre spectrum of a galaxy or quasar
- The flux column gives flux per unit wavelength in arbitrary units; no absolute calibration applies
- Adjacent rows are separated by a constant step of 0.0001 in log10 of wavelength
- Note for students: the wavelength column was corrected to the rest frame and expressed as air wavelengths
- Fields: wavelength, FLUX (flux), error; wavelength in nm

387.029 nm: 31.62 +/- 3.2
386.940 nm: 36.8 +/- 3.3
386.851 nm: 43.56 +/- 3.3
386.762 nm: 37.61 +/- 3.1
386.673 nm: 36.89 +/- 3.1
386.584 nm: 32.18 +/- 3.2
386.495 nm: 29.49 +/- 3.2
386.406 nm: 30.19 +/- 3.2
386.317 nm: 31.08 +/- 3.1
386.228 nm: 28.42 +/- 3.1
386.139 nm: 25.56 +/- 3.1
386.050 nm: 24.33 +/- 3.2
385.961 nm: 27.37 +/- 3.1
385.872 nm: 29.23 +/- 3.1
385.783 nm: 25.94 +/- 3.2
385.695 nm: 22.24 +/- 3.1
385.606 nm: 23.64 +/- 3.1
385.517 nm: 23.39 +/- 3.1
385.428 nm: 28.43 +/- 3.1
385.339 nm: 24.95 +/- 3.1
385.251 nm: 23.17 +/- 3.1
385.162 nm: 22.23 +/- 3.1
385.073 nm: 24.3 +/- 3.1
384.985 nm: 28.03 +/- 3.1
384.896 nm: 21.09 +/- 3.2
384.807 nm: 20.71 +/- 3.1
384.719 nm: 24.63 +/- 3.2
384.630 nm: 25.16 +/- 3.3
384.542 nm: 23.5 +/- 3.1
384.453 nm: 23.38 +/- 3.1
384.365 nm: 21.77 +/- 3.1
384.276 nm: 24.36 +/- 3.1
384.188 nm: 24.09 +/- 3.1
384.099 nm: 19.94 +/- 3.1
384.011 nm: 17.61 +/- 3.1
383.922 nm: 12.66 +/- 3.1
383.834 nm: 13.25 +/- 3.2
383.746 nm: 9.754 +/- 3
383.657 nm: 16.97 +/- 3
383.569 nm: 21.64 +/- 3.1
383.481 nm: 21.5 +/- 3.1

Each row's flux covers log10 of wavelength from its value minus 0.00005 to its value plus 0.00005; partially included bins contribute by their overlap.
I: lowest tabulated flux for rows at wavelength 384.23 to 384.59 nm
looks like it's 21.77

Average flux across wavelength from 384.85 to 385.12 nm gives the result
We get 24.4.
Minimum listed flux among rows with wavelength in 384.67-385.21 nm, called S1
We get 20.71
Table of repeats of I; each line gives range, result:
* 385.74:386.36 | 24.33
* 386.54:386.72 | 32.18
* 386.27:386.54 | 29.49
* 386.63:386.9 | 36.89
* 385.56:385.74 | 22.24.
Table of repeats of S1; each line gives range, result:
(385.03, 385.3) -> 22.23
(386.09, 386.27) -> 25.56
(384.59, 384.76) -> 24.63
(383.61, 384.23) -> 9.754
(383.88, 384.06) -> 12.66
